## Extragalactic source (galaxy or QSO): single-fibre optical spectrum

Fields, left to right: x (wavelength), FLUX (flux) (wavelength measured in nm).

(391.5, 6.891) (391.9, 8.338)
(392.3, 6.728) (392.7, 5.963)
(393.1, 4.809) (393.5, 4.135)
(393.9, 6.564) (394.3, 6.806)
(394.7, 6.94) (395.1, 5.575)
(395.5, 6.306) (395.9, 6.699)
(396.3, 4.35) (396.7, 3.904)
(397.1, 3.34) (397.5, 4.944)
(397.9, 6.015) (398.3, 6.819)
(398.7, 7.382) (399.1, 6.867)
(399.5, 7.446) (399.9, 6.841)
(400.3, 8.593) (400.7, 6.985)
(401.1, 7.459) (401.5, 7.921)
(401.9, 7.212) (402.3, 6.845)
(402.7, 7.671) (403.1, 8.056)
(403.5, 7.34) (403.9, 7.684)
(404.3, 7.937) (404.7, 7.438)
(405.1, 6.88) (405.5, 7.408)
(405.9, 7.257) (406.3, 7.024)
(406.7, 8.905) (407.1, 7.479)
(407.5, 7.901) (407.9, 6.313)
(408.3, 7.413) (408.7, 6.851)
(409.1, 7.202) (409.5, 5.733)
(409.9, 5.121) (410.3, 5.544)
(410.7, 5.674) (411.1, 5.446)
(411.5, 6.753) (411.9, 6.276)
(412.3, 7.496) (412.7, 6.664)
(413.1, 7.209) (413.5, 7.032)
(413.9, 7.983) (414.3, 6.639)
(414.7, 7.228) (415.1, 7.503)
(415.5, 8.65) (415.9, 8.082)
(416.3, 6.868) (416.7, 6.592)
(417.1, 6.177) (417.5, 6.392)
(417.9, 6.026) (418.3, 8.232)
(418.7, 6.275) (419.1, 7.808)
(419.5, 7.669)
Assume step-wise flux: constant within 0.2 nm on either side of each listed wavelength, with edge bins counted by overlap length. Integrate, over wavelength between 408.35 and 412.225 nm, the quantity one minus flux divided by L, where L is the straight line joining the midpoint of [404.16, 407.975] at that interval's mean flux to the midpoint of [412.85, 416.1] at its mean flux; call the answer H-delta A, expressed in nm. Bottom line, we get 0.69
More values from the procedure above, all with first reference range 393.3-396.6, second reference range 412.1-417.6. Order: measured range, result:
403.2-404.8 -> -0.29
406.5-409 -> -0.28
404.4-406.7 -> -0.28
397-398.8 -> 0.10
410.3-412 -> 0.24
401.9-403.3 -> -0.24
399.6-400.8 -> -0.25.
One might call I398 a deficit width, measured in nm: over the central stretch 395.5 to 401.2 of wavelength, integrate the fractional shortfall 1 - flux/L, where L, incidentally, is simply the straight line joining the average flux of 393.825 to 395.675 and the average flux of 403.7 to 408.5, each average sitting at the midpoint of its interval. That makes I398 0.454 nm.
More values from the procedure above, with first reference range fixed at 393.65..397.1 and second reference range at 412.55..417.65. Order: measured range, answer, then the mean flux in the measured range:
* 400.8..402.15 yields -0.28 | 7.46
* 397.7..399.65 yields -0.30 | 6.89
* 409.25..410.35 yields 0.20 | 5.53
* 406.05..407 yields -0.19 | 7.88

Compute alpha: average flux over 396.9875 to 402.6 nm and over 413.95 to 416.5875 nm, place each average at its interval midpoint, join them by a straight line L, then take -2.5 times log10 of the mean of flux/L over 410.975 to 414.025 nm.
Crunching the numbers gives 0.08 mag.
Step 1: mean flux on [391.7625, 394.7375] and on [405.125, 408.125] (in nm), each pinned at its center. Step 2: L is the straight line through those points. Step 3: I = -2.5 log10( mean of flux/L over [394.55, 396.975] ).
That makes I 0.16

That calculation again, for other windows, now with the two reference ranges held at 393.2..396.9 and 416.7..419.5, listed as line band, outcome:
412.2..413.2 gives -0.078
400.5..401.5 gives -0.225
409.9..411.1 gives 0.176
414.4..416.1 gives -0.161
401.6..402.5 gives -0.181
